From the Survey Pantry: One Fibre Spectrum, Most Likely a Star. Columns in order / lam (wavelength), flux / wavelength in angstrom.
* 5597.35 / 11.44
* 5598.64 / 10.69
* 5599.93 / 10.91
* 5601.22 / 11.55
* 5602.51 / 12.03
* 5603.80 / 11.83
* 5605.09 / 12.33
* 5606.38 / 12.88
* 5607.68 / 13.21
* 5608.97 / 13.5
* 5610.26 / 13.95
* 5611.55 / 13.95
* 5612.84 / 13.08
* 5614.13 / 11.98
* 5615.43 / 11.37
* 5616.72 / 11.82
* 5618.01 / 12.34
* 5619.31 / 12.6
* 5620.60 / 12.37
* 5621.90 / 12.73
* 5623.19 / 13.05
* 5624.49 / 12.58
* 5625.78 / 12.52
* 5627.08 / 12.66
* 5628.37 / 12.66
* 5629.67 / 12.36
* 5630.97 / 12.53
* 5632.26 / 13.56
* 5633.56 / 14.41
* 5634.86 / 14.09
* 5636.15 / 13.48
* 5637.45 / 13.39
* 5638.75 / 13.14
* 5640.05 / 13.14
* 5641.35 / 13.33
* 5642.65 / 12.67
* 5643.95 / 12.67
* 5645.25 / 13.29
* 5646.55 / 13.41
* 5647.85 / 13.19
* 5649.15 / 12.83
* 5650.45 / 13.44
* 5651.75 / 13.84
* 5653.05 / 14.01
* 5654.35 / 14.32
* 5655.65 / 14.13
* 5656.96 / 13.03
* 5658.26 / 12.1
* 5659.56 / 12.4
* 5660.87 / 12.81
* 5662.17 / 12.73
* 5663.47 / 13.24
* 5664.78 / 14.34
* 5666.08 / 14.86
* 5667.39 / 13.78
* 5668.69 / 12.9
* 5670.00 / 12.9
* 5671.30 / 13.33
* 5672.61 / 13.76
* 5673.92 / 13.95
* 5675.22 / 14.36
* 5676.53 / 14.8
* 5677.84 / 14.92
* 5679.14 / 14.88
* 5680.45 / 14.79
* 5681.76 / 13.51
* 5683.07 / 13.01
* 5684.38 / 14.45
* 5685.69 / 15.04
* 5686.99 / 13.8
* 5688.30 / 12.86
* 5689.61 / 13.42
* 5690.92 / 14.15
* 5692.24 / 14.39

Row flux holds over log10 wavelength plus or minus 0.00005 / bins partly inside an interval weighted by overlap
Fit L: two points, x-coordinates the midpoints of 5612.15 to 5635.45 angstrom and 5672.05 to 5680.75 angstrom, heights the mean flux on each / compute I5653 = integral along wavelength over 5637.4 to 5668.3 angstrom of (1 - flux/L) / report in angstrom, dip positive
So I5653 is 0.8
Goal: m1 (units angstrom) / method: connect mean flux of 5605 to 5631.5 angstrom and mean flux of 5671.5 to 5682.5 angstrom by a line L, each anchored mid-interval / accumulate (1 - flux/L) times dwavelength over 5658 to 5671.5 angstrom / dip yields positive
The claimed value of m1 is 0.7 angstrom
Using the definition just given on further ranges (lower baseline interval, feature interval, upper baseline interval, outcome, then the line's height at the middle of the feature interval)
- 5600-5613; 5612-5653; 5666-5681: 1.0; 13.3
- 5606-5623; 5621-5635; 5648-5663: 0.0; 12.9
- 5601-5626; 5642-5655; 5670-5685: 0.1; 13.4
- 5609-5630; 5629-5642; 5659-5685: -0.3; 13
